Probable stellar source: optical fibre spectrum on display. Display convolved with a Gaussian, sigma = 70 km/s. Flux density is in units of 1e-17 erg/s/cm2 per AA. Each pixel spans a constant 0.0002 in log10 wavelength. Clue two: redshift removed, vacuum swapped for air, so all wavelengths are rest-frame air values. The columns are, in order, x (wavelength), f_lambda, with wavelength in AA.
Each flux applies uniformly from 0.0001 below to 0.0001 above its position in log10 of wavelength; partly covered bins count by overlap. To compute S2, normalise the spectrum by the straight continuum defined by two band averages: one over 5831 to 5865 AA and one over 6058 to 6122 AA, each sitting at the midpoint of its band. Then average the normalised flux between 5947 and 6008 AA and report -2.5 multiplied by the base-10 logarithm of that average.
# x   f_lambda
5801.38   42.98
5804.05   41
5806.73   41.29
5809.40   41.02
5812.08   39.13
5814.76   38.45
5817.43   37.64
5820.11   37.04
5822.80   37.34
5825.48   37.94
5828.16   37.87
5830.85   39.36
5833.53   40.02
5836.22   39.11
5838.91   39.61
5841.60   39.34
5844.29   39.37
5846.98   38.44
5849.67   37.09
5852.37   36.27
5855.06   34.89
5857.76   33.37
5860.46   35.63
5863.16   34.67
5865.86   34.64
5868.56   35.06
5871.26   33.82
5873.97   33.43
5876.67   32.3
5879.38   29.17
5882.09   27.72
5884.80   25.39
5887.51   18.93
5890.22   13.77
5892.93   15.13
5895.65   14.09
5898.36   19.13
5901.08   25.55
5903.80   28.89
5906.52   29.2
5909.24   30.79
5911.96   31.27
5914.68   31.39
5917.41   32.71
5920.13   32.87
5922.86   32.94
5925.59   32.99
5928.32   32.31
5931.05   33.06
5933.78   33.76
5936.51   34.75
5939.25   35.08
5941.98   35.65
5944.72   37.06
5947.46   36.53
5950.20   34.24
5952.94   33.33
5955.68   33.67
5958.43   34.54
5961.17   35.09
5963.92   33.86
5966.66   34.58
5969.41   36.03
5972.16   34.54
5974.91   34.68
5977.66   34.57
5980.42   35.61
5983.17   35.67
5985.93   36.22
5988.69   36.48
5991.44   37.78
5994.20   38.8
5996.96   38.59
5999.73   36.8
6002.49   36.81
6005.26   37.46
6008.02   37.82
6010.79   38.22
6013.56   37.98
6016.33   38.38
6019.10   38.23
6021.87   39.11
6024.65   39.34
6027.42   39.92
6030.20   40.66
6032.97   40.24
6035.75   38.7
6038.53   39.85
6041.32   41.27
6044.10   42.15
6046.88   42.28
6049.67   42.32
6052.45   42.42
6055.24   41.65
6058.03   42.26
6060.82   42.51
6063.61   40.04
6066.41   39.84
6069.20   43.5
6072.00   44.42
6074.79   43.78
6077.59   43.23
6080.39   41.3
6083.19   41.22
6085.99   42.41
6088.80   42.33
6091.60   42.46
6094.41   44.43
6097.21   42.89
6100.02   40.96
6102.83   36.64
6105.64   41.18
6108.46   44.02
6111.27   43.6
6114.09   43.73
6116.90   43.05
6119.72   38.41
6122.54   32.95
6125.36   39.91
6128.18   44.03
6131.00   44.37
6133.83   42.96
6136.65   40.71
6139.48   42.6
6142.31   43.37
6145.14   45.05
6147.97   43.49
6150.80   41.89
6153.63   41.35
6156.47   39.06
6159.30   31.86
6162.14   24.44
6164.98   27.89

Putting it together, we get 0.12 mag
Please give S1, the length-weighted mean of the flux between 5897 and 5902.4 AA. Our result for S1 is 22.3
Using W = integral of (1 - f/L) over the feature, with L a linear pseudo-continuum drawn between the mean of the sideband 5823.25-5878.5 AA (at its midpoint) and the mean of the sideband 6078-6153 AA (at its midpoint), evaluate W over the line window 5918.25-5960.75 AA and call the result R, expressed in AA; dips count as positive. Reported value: 4.6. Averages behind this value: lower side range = 36.6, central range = 34.2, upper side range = 41.9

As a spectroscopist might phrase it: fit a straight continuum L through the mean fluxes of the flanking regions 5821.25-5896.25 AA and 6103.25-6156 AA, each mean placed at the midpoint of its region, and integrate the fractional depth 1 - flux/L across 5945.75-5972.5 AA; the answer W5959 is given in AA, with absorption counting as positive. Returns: 1.1 AA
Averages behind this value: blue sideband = 32.8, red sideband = 41.9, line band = 34.7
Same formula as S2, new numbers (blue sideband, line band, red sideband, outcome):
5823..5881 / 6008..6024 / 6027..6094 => 0.061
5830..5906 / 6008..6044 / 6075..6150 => -0.034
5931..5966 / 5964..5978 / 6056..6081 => 0.040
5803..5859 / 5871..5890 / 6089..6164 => 0.372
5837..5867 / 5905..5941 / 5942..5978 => 0.093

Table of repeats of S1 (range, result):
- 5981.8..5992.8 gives 36.5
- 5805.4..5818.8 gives 39.5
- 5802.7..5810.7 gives 41.1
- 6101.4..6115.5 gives 41.8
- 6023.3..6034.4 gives 40.1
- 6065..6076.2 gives 42.9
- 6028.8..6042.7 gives 40.1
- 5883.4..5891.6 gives 19.4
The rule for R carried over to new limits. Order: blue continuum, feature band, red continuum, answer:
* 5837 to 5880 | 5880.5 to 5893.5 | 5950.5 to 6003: 5.46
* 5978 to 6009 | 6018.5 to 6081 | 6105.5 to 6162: -4.36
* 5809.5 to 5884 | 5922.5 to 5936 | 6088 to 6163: 1.61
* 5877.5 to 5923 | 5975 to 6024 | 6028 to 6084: -1.95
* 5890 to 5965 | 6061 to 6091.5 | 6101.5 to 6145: -2.57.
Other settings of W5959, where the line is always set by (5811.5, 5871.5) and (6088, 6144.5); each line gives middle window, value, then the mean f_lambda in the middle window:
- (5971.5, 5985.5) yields 1.55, 35.1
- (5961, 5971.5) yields 1.19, 34.8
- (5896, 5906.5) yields 3.88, 24.1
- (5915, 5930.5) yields 2.37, 32.7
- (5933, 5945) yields 1.14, 35.2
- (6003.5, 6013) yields 0.52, 37.8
